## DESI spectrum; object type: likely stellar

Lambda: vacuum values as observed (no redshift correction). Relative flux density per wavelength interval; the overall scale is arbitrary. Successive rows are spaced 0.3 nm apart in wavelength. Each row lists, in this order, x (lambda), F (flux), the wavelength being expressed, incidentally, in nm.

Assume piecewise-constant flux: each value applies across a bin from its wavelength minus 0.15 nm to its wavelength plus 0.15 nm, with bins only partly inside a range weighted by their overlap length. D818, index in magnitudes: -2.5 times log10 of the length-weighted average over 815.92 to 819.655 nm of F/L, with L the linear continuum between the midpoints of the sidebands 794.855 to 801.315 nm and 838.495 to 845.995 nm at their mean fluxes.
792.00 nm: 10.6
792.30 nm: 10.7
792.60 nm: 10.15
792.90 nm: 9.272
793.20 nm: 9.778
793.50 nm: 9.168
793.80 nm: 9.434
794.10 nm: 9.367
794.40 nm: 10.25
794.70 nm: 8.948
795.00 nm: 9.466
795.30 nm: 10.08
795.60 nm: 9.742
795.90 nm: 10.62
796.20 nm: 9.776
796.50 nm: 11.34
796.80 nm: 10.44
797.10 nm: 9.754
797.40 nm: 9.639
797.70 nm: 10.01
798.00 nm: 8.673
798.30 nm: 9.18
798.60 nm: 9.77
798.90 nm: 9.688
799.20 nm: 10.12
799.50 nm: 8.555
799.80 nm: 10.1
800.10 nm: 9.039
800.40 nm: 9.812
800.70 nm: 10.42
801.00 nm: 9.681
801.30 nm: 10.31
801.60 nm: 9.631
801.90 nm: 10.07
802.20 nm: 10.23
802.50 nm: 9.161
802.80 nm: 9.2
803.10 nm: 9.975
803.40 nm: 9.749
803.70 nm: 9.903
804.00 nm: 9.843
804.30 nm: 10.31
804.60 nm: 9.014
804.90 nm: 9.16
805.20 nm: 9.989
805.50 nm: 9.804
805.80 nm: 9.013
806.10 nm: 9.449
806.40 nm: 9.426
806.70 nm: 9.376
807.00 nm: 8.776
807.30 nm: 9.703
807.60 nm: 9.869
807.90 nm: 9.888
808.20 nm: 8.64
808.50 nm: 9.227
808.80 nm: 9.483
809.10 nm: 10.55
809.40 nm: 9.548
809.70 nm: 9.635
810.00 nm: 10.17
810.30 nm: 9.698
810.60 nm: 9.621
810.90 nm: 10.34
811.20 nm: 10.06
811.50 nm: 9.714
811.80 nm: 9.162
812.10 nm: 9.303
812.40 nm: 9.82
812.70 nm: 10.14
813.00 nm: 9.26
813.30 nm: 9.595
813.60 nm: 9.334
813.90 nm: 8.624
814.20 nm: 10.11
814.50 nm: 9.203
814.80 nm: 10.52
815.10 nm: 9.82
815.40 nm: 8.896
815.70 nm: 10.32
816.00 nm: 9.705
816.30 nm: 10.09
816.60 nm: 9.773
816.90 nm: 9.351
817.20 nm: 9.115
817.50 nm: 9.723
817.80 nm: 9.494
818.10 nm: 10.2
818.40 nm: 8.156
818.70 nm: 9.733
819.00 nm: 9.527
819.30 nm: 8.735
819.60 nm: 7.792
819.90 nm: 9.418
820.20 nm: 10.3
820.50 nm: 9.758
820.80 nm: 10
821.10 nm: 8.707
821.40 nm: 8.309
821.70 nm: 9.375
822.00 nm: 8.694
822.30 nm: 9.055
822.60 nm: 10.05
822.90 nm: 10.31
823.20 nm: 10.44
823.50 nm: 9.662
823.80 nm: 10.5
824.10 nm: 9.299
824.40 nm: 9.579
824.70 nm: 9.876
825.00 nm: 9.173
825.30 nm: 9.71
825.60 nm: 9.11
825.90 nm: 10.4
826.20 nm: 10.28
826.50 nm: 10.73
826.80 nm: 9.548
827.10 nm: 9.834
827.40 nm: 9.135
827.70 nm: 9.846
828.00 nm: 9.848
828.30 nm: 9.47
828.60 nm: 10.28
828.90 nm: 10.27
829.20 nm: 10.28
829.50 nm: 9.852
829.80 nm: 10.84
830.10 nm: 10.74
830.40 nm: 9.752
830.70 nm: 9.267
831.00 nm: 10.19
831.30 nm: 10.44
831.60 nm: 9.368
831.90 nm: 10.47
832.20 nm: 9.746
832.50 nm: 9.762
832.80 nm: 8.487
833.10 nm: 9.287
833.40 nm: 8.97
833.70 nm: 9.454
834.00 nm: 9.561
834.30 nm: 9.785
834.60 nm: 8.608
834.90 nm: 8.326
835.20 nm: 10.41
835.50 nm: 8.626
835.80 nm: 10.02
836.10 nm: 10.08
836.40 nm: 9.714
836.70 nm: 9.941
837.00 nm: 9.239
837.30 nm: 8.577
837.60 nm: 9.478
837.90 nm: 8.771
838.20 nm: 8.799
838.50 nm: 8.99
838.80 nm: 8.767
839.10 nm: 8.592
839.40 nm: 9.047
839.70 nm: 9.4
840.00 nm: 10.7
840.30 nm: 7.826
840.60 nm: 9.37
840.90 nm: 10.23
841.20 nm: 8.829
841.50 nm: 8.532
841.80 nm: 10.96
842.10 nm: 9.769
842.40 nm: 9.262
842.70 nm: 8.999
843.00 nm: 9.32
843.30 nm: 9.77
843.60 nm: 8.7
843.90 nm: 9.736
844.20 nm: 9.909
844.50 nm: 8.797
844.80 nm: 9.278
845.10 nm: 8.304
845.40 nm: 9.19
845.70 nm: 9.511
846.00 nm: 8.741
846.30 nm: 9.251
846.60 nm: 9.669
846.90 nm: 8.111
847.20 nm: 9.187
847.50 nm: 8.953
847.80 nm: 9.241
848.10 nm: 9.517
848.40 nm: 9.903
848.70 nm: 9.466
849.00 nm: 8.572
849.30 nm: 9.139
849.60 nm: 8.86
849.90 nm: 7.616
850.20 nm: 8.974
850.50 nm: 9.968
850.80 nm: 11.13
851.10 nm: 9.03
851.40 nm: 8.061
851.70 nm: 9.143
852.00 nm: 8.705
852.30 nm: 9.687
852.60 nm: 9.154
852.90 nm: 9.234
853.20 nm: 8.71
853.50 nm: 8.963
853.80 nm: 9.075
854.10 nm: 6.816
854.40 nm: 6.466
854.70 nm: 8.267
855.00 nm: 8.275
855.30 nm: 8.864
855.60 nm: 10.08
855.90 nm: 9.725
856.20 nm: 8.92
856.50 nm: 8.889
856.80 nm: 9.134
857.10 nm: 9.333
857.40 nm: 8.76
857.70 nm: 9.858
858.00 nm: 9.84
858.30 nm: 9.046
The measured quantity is 0.02 mag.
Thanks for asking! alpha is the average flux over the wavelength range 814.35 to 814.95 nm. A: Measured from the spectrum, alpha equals 9.86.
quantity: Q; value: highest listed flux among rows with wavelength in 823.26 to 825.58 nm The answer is 10.5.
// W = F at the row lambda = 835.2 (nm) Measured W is 10.41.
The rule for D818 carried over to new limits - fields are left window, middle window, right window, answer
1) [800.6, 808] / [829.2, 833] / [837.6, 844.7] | -0.06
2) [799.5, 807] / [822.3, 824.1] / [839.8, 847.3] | -0.06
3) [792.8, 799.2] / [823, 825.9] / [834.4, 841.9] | -0.04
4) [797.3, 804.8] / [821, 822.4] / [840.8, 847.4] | 0.08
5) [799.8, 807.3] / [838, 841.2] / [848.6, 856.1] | -0.01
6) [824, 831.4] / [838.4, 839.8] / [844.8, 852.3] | 0.06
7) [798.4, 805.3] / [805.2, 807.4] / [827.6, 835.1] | 0.04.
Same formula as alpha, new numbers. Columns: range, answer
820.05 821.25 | 9.69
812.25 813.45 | 9.7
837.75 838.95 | 8.83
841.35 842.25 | 9.75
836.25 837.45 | 9.37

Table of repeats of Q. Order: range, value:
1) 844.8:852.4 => 11.13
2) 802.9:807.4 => 10.31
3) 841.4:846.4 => 10.96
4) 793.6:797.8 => 11.34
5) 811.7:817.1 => 10.52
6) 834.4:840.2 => 10.7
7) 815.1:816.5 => 10.32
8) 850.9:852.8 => 9.687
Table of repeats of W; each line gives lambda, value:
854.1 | 6.816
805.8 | 9.013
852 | 8.705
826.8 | 9.548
